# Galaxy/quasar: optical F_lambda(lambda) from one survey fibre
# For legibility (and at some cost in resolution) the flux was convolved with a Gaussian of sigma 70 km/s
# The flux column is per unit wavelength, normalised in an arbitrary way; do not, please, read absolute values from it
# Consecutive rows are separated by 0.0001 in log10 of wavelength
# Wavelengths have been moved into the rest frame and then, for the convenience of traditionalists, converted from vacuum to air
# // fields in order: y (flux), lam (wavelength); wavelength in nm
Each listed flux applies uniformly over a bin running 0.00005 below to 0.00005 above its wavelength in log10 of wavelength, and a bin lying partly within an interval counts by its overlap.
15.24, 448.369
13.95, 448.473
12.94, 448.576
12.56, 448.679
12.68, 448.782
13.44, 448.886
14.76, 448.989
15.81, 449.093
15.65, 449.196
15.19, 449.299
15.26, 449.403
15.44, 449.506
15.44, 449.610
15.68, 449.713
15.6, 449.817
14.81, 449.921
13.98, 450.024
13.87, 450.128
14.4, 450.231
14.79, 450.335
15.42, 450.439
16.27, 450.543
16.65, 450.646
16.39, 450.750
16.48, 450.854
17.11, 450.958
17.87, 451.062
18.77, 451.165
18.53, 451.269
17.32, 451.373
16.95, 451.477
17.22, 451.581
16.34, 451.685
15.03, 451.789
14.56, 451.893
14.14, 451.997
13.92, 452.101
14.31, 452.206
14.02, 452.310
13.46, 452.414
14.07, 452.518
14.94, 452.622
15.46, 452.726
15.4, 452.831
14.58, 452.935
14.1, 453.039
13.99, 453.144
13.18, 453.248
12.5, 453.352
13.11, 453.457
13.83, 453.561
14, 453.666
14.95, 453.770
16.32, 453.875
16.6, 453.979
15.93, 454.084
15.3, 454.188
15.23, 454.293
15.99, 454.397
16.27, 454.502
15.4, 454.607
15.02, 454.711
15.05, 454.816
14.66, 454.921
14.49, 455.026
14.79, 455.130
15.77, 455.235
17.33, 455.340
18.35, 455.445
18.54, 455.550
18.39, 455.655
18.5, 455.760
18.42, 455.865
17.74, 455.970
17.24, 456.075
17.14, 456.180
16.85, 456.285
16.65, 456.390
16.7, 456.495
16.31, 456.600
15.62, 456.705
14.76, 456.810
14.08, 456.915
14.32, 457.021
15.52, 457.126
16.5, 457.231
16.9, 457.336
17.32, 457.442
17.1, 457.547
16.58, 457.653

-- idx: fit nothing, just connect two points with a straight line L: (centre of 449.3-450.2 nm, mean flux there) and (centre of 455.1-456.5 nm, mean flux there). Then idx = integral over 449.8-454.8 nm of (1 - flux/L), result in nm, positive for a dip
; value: 0.21 nm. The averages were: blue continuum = 15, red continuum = 17.4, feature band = 15.3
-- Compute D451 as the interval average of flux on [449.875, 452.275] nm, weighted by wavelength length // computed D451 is 15.9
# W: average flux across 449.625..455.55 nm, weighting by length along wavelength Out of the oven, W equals 15.4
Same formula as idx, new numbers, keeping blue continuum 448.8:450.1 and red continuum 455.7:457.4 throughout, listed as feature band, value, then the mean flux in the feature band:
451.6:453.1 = 0.09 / 14.6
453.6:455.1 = 0.06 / 15.4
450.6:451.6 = -0.13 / 17.3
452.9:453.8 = 0.12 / 13.8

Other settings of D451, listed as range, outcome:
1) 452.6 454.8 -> 14.9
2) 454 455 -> 15.4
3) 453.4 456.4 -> 16.1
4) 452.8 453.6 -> 13.8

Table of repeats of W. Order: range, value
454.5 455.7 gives 16.1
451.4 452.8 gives 15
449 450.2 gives 15.1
